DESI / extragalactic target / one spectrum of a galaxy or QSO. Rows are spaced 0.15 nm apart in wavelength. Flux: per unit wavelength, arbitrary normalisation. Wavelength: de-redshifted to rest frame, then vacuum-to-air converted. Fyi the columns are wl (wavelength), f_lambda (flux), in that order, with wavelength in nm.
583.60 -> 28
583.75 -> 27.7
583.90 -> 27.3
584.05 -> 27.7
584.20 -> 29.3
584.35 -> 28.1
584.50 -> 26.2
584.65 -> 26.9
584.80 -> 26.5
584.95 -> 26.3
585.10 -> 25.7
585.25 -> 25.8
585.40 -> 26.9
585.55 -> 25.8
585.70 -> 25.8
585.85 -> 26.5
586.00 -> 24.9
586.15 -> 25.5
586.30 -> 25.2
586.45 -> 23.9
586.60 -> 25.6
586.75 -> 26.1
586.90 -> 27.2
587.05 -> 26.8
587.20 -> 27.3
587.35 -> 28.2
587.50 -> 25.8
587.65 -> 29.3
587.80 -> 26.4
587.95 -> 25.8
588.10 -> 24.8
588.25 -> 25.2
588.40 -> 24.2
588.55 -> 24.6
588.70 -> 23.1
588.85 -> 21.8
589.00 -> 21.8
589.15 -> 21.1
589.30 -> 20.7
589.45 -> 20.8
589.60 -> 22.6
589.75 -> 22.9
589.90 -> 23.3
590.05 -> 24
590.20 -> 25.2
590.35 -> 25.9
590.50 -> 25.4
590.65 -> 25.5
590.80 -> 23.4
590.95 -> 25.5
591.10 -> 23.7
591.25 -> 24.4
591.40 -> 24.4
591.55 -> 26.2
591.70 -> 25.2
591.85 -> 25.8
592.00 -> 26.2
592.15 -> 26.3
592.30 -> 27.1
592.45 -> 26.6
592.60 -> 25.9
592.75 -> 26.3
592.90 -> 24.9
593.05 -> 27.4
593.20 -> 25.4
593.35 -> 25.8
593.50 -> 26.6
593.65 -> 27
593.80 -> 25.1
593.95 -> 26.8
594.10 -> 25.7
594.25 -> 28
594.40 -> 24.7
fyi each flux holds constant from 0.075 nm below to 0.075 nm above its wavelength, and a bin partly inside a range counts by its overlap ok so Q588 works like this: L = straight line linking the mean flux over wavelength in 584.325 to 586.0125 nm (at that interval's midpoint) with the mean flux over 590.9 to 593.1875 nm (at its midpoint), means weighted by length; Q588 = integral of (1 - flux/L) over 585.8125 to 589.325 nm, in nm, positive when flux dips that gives 0.13 nm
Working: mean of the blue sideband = 26.3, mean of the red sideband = 25.7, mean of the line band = 25.1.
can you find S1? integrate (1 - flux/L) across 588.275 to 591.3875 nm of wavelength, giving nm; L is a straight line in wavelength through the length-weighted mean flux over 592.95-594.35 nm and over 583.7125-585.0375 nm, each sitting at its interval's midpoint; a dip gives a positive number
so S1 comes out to 0.37 nm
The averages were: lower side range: 27.3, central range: 23.5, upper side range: 26.4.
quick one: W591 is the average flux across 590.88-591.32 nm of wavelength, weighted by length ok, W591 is 24.5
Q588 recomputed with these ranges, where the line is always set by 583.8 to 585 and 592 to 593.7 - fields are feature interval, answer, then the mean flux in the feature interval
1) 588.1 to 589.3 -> 0.167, 23.1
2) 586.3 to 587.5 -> 0.030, 26.3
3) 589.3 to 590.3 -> 0.136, 23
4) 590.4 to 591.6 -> 0.077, 24.8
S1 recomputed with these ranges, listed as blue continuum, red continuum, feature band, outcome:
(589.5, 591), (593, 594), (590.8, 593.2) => -0.027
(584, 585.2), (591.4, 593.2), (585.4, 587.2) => 0.065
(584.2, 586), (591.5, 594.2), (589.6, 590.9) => 0.094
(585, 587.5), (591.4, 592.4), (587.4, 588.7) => 0.020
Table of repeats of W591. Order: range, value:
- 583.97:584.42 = 28.4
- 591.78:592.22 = 26.1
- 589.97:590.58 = 25.1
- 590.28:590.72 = 25.6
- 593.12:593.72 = 26.2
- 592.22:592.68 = 26.5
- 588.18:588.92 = 23.8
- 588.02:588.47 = 24.8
